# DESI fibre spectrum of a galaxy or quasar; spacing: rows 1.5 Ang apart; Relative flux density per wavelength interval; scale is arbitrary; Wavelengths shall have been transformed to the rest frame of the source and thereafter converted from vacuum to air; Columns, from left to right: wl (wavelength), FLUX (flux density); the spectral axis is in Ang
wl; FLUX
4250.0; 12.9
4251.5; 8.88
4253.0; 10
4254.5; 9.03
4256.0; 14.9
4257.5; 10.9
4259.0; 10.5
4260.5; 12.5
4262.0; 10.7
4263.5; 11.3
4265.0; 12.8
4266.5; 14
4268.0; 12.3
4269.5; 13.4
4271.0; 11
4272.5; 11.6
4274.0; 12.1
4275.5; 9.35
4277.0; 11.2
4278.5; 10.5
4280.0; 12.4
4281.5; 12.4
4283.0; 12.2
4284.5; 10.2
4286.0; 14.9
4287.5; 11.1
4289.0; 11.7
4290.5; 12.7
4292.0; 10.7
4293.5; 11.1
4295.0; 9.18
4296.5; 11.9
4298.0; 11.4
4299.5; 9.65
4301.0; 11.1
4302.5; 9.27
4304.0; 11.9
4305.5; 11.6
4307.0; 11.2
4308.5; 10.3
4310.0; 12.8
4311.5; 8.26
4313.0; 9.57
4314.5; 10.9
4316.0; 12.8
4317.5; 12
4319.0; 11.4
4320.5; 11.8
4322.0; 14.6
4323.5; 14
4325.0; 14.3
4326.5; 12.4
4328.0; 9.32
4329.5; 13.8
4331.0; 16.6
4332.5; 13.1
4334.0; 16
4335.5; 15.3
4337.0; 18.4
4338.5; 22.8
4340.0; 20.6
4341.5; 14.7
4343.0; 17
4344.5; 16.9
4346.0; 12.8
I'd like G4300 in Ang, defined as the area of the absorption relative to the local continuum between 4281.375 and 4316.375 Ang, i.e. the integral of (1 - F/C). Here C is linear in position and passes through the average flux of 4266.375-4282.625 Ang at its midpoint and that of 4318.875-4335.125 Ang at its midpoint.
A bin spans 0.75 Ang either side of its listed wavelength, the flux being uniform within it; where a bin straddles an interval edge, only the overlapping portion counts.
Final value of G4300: 3.9 Ang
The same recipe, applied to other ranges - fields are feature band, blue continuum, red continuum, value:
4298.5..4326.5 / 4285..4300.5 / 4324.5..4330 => 0.92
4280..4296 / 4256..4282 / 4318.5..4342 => 1.38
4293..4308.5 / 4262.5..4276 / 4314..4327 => 2.06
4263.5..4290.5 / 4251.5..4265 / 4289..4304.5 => -2.20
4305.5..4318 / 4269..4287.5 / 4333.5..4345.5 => 3.31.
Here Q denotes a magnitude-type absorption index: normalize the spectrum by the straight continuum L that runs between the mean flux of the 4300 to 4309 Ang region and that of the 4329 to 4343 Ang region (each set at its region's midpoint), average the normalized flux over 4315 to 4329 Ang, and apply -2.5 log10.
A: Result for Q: 0.14 mag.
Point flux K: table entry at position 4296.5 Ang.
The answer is 11.9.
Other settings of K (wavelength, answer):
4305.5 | 11.6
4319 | 11.4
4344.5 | 16.9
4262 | 10.7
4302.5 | 9.27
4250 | 12.9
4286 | 14.9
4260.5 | 12.5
